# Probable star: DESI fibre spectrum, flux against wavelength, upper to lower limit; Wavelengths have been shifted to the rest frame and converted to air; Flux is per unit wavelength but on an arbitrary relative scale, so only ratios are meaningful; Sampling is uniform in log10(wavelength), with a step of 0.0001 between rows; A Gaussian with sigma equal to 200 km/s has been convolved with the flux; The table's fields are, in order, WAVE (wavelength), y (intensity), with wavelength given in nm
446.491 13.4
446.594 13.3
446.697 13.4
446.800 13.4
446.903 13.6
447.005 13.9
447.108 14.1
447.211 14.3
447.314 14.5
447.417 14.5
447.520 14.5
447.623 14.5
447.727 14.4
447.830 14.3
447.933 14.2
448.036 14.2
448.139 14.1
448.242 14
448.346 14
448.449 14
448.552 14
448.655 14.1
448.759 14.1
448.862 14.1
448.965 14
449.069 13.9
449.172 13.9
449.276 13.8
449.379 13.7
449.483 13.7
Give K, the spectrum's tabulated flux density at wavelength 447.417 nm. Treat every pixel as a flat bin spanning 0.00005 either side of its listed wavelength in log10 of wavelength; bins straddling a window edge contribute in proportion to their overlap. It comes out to 14.5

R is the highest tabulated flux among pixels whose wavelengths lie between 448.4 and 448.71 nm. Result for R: 14.1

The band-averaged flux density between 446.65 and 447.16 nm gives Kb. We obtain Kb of 13.7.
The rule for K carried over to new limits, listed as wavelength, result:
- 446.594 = 13.3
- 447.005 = 13.9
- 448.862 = 14.1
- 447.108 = 14.1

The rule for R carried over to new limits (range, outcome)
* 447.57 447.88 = 14.5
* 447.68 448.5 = 14.4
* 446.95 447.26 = 14.3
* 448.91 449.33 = 14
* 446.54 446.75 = 13.4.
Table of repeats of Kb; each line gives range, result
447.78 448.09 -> 14.3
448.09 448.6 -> 14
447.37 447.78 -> 14.4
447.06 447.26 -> 14.2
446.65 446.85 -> 13.4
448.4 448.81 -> 14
